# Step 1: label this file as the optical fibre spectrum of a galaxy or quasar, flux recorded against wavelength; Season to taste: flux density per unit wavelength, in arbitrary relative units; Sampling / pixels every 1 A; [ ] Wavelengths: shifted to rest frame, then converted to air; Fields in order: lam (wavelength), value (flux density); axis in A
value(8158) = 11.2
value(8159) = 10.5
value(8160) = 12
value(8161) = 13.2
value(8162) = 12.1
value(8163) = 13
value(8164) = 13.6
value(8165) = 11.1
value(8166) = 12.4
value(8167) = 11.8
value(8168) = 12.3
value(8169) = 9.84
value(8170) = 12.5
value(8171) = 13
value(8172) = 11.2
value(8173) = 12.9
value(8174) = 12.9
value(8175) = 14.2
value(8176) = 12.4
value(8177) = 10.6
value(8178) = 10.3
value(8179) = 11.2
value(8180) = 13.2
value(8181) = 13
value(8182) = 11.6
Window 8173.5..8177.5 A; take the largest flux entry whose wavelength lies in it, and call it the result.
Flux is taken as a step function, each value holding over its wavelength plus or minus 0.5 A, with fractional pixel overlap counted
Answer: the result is 14.2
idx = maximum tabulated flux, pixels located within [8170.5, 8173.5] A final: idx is 13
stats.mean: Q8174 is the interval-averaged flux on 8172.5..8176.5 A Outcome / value 13.1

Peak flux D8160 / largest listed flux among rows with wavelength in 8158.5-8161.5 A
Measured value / 13.2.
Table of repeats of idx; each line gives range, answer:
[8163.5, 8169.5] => 13.6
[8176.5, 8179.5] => 11.2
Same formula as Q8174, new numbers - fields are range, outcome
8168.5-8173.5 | 11.9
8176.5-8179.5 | 10.7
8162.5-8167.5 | 12.4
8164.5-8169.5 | 11.5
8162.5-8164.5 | 13.3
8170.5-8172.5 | 12.1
